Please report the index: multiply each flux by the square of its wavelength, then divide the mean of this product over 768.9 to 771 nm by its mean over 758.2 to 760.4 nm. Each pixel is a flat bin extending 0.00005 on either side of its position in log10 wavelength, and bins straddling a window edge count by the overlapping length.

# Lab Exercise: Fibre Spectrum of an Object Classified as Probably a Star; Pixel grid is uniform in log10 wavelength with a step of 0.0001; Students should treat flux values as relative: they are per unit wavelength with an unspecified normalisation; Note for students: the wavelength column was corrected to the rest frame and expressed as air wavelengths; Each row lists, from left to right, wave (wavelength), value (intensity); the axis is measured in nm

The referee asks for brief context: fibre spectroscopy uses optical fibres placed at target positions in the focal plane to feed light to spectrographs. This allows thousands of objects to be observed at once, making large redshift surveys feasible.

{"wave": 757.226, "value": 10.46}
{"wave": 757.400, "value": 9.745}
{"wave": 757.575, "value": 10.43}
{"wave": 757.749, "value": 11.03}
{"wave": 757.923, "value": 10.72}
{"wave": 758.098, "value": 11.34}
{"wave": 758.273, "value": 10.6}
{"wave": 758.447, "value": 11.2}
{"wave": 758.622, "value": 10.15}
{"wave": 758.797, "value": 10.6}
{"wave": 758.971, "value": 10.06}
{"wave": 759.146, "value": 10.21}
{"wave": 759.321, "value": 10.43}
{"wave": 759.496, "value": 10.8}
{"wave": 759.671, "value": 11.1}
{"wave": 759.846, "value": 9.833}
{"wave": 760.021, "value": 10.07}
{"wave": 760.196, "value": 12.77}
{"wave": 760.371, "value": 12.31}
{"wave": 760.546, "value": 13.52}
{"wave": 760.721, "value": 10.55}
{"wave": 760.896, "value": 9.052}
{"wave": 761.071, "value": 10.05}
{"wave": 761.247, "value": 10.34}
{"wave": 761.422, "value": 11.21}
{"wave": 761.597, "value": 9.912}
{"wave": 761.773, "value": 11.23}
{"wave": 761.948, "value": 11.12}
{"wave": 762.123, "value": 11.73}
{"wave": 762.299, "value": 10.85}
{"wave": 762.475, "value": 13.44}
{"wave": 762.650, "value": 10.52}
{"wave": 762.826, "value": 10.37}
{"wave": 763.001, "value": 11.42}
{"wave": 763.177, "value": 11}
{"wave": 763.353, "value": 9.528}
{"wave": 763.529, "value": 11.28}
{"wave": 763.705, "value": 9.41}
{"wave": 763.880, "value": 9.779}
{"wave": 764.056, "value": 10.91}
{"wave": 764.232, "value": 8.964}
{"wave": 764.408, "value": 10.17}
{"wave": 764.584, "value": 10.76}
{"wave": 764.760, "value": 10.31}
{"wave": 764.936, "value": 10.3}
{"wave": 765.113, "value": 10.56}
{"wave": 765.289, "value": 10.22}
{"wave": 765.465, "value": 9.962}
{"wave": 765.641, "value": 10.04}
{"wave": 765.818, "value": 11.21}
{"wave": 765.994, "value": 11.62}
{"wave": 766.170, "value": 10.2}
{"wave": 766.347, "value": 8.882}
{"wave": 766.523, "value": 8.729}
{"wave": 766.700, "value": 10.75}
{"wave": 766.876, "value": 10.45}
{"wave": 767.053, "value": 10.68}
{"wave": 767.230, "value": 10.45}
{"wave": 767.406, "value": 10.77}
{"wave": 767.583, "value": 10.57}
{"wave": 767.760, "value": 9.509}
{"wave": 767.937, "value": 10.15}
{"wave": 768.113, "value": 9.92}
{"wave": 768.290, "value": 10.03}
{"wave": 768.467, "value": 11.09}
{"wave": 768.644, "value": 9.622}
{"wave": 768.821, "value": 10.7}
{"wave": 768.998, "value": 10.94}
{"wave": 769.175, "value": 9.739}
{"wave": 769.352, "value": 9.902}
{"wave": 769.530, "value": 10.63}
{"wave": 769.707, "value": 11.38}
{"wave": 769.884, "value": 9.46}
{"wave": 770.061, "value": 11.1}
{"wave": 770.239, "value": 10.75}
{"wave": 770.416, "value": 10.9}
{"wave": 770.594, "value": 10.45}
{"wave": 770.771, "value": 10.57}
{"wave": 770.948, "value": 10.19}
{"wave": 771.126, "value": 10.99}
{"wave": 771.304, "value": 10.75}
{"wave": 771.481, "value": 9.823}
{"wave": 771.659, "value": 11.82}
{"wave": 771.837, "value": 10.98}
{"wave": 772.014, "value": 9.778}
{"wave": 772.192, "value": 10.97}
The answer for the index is 1.0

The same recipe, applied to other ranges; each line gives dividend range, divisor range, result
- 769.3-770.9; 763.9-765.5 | 1.05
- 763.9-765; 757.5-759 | 0.97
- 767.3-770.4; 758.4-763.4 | 0.97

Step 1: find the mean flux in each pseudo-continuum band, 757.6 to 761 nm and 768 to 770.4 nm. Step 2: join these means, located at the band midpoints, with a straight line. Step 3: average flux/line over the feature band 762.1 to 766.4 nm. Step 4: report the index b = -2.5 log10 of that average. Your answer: 0.01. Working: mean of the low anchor 10.9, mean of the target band 10.5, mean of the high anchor 10.4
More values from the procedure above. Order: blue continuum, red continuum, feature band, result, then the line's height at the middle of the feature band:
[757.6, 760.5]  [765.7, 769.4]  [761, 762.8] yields -0.04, 10.7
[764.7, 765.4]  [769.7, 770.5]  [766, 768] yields 0.03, 10.5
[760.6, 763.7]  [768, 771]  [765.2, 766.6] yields 0.05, 10.6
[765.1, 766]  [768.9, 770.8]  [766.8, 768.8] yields 0.02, 10.5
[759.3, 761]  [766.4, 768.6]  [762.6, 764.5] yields 0.04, 10.7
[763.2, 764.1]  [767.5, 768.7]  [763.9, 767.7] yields -0.01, 10.2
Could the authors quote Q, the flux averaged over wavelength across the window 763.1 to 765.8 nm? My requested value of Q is 10.2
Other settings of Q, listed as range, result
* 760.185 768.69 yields 10.6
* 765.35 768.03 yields 10.3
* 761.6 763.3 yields 11.2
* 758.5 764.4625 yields 10.7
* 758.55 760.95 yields 10.8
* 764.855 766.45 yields 10.3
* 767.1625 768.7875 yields 10.3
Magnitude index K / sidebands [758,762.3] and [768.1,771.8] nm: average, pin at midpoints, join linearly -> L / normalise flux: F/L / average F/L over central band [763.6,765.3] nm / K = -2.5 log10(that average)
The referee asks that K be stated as 0.058 mag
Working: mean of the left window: 10.8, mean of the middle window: 10.1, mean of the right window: 10.5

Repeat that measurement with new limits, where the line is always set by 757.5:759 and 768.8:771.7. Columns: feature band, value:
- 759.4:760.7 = -0.07 mag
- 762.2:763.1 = -0.06 mag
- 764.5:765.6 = 0.03 mag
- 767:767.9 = 0.02 mag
